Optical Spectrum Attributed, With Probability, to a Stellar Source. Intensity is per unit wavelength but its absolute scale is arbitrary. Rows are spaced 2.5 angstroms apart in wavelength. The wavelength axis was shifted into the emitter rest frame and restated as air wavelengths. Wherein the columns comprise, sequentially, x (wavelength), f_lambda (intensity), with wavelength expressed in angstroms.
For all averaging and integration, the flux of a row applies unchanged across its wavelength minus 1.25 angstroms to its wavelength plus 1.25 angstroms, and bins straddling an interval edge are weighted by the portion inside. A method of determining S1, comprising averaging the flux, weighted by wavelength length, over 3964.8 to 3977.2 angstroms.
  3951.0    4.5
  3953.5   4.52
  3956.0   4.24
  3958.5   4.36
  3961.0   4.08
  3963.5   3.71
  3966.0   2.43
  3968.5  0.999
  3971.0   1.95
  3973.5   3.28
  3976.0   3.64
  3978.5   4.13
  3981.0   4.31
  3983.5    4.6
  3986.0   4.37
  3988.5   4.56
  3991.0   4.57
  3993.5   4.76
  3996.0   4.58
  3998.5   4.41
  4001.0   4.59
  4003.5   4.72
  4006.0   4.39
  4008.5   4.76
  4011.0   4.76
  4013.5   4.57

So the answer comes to 2.46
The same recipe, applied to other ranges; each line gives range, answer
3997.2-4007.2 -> 4.53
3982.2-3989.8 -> 4.51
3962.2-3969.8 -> 2.39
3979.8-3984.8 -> 4.46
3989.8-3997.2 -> 4.64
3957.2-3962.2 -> 4.22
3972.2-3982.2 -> 3.83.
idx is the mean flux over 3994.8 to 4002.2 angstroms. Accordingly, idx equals 4.53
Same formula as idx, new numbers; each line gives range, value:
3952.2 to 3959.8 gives 4.37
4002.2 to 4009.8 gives 4.62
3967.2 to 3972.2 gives 1.48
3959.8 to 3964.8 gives 3.88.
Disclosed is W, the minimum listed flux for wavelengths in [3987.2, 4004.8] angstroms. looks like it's 4.41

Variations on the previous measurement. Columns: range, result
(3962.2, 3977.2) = 0.999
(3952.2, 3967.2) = 2.43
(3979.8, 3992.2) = 4.31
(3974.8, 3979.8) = 3.64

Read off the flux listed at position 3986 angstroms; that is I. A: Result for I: 4.37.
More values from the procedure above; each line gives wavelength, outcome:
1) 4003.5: 4.72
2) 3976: 3.64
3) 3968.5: 0.999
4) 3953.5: 4.52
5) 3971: 1.95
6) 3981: 4.31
